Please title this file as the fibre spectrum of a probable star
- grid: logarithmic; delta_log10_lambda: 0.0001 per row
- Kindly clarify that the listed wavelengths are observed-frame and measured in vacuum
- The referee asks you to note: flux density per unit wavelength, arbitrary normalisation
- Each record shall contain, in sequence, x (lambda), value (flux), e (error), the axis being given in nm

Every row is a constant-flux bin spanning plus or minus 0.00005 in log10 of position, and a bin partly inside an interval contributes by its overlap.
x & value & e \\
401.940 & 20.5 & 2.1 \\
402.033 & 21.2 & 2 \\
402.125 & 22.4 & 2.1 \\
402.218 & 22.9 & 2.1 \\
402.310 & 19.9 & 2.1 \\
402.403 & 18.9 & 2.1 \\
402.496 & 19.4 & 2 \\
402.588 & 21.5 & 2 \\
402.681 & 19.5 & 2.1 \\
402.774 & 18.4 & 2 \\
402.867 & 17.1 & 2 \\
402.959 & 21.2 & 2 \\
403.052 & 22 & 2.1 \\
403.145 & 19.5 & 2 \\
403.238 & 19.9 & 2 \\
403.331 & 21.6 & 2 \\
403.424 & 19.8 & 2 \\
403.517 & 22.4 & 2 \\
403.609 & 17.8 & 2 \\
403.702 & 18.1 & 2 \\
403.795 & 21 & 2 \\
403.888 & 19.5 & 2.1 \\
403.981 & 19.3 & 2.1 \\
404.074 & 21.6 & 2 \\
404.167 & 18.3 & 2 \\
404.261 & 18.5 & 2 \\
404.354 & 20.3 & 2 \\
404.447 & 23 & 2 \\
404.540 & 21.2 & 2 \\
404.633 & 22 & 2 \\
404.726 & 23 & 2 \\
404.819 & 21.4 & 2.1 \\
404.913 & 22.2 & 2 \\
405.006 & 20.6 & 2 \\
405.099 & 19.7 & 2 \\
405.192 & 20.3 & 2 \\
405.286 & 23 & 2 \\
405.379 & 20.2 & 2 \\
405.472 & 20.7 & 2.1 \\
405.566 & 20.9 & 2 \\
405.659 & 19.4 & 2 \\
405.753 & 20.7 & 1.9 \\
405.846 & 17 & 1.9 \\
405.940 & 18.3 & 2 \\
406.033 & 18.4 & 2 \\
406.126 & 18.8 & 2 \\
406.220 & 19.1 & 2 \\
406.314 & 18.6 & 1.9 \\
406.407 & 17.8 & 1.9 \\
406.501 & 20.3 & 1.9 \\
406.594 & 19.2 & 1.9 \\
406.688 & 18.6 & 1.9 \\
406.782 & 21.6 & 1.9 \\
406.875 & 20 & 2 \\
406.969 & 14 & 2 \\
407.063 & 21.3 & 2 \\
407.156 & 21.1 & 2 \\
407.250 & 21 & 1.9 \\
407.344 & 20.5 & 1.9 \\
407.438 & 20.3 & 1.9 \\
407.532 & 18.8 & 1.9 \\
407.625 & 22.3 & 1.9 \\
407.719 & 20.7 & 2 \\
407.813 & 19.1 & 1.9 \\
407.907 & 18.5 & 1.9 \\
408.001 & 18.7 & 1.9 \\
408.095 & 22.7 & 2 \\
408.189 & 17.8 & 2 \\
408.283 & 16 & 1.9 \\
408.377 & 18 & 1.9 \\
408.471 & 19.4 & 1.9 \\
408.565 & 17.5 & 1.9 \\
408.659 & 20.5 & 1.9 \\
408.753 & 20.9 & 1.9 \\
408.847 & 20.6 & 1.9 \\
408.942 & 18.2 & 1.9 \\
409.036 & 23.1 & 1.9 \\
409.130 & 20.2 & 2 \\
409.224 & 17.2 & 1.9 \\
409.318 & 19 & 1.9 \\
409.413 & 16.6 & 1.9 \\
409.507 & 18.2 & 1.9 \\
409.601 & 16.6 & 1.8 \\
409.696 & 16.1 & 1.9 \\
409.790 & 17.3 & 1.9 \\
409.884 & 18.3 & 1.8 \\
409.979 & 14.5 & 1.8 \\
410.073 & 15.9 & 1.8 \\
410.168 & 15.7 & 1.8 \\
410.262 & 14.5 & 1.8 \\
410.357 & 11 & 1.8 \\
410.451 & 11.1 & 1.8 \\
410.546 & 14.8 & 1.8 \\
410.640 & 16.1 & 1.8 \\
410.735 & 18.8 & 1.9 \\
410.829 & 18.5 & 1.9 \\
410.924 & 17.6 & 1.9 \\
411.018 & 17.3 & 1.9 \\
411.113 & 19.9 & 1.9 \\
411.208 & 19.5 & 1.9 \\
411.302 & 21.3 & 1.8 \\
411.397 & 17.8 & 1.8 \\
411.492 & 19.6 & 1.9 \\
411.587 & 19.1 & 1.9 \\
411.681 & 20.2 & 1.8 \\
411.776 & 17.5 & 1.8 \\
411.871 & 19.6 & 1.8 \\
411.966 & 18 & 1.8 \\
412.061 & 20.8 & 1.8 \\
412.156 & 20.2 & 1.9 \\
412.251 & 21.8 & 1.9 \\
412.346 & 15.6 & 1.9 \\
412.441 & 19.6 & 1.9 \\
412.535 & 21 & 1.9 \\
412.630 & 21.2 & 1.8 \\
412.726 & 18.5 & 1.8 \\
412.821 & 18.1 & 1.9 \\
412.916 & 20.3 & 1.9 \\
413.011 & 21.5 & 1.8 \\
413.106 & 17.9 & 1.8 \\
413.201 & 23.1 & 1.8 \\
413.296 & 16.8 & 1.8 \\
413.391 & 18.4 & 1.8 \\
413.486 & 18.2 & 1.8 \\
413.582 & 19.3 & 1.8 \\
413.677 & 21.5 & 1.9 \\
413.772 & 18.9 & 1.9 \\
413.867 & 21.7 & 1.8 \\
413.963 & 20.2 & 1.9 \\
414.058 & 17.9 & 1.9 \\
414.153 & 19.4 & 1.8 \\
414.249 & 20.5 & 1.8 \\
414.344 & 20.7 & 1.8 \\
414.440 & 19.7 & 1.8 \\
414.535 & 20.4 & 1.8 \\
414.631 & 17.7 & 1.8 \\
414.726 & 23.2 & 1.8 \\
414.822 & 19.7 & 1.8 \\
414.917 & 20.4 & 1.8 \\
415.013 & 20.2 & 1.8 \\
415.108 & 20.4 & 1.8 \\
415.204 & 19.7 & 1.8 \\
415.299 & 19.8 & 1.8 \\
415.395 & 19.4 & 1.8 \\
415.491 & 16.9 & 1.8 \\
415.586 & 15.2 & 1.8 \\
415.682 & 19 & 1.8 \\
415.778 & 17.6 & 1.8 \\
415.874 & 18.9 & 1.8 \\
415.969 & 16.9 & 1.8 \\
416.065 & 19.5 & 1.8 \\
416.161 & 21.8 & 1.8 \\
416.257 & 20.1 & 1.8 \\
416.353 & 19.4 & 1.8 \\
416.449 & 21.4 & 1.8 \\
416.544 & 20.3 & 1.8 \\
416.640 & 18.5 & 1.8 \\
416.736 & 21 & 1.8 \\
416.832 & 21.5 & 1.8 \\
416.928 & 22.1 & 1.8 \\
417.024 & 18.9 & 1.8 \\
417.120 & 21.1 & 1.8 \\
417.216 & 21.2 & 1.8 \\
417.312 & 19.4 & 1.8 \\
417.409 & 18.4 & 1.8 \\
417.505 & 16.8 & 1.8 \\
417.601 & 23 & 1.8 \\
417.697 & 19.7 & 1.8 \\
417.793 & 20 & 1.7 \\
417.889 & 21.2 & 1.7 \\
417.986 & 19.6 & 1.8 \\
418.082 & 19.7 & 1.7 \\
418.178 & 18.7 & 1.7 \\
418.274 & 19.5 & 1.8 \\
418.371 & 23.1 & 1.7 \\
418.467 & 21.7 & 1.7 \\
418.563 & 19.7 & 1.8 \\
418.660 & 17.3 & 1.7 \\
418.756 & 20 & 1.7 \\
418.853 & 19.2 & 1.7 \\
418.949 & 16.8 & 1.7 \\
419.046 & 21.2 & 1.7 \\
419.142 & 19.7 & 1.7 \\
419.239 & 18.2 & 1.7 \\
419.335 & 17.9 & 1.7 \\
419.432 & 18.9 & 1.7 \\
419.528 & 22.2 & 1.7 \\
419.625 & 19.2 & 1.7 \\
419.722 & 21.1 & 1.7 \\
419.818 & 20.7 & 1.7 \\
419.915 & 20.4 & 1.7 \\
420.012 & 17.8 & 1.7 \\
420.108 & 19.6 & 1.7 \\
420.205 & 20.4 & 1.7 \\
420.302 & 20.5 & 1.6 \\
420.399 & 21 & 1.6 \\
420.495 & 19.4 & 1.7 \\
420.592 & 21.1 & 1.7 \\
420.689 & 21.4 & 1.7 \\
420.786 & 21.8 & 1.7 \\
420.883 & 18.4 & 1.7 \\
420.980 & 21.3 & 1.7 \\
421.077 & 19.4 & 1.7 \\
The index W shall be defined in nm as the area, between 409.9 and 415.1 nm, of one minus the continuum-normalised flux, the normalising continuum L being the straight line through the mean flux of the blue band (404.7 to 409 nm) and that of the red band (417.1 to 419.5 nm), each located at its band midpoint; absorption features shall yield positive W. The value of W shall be 0.25 nm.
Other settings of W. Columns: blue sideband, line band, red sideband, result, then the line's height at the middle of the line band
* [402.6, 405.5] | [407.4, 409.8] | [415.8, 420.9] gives 0.15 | 20.3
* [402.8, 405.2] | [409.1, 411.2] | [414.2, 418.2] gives 0.36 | 20.1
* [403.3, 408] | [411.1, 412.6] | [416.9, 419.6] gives 0.03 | 19.9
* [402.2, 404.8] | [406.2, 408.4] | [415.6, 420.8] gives 0.08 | 20.2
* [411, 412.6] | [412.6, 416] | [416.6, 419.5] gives 0.02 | 19.6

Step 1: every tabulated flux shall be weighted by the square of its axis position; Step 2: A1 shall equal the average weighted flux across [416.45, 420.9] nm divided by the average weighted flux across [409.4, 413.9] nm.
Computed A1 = 1.1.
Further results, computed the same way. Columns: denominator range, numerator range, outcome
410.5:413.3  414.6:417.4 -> 1.05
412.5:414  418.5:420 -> 1.01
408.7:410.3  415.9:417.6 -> 1.16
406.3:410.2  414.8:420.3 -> 1.09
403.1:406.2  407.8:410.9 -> 0.89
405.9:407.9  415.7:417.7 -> 1.07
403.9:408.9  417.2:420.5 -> 1.06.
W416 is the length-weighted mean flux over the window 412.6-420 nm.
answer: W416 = 19.7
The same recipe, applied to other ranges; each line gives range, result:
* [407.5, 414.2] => 18.6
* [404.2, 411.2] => 18.9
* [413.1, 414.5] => 19.7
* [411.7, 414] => 19.6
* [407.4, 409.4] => 19.4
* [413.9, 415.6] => 19.6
